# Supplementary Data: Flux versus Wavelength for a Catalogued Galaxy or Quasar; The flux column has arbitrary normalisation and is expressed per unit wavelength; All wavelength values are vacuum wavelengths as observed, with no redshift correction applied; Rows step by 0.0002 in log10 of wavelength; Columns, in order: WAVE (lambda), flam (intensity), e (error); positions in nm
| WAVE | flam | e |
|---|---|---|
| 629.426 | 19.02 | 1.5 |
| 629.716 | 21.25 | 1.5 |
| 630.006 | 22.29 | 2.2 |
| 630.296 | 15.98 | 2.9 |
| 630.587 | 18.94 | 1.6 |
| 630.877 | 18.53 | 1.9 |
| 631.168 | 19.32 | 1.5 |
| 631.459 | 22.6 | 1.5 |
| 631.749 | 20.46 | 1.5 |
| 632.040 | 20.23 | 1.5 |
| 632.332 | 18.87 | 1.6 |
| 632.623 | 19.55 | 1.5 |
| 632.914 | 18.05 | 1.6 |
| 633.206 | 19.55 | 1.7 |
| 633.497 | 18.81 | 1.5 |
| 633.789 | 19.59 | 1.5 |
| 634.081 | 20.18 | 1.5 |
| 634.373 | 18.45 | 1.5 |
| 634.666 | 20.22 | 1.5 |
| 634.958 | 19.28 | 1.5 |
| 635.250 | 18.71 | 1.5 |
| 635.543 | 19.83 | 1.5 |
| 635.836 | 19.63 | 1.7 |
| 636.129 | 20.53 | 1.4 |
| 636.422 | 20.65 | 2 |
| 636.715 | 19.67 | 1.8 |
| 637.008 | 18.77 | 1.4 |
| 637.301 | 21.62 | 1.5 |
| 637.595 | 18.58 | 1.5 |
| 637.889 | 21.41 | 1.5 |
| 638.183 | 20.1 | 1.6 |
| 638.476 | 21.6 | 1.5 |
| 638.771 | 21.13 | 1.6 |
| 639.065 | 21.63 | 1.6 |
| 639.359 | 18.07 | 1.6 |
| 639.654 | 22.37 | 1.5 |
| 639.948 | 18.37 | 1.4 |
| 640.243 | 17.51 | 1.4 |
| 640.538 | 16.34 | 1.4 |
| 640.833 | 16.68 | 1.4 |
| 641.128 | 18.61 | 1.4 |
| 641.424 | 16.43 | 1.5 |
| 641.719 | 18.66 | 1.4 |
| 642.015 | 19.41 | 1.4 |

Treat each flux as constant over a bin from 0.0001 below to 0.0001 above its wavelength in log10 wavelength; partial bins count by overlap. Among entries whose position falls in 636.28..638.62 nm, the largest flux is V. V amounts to 21.62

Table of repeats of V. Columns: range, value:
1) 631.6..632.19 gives 20.46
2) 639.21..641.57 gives 22.37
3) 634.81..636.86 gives 20.65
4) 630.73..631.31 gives 19.32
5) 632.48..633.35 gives 19.55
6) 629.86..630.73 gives 22.29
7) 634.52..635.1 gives 20.22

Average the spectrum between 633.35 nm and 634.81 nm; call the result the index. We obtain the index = 19.4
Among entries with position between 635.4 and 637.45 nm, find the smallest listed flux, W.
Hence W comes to 18.77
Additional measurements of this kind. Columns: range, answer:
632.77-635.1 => 18.05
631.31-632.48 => 18.87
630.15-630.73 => 15.98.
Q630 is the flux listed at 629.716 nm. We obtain 21.25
